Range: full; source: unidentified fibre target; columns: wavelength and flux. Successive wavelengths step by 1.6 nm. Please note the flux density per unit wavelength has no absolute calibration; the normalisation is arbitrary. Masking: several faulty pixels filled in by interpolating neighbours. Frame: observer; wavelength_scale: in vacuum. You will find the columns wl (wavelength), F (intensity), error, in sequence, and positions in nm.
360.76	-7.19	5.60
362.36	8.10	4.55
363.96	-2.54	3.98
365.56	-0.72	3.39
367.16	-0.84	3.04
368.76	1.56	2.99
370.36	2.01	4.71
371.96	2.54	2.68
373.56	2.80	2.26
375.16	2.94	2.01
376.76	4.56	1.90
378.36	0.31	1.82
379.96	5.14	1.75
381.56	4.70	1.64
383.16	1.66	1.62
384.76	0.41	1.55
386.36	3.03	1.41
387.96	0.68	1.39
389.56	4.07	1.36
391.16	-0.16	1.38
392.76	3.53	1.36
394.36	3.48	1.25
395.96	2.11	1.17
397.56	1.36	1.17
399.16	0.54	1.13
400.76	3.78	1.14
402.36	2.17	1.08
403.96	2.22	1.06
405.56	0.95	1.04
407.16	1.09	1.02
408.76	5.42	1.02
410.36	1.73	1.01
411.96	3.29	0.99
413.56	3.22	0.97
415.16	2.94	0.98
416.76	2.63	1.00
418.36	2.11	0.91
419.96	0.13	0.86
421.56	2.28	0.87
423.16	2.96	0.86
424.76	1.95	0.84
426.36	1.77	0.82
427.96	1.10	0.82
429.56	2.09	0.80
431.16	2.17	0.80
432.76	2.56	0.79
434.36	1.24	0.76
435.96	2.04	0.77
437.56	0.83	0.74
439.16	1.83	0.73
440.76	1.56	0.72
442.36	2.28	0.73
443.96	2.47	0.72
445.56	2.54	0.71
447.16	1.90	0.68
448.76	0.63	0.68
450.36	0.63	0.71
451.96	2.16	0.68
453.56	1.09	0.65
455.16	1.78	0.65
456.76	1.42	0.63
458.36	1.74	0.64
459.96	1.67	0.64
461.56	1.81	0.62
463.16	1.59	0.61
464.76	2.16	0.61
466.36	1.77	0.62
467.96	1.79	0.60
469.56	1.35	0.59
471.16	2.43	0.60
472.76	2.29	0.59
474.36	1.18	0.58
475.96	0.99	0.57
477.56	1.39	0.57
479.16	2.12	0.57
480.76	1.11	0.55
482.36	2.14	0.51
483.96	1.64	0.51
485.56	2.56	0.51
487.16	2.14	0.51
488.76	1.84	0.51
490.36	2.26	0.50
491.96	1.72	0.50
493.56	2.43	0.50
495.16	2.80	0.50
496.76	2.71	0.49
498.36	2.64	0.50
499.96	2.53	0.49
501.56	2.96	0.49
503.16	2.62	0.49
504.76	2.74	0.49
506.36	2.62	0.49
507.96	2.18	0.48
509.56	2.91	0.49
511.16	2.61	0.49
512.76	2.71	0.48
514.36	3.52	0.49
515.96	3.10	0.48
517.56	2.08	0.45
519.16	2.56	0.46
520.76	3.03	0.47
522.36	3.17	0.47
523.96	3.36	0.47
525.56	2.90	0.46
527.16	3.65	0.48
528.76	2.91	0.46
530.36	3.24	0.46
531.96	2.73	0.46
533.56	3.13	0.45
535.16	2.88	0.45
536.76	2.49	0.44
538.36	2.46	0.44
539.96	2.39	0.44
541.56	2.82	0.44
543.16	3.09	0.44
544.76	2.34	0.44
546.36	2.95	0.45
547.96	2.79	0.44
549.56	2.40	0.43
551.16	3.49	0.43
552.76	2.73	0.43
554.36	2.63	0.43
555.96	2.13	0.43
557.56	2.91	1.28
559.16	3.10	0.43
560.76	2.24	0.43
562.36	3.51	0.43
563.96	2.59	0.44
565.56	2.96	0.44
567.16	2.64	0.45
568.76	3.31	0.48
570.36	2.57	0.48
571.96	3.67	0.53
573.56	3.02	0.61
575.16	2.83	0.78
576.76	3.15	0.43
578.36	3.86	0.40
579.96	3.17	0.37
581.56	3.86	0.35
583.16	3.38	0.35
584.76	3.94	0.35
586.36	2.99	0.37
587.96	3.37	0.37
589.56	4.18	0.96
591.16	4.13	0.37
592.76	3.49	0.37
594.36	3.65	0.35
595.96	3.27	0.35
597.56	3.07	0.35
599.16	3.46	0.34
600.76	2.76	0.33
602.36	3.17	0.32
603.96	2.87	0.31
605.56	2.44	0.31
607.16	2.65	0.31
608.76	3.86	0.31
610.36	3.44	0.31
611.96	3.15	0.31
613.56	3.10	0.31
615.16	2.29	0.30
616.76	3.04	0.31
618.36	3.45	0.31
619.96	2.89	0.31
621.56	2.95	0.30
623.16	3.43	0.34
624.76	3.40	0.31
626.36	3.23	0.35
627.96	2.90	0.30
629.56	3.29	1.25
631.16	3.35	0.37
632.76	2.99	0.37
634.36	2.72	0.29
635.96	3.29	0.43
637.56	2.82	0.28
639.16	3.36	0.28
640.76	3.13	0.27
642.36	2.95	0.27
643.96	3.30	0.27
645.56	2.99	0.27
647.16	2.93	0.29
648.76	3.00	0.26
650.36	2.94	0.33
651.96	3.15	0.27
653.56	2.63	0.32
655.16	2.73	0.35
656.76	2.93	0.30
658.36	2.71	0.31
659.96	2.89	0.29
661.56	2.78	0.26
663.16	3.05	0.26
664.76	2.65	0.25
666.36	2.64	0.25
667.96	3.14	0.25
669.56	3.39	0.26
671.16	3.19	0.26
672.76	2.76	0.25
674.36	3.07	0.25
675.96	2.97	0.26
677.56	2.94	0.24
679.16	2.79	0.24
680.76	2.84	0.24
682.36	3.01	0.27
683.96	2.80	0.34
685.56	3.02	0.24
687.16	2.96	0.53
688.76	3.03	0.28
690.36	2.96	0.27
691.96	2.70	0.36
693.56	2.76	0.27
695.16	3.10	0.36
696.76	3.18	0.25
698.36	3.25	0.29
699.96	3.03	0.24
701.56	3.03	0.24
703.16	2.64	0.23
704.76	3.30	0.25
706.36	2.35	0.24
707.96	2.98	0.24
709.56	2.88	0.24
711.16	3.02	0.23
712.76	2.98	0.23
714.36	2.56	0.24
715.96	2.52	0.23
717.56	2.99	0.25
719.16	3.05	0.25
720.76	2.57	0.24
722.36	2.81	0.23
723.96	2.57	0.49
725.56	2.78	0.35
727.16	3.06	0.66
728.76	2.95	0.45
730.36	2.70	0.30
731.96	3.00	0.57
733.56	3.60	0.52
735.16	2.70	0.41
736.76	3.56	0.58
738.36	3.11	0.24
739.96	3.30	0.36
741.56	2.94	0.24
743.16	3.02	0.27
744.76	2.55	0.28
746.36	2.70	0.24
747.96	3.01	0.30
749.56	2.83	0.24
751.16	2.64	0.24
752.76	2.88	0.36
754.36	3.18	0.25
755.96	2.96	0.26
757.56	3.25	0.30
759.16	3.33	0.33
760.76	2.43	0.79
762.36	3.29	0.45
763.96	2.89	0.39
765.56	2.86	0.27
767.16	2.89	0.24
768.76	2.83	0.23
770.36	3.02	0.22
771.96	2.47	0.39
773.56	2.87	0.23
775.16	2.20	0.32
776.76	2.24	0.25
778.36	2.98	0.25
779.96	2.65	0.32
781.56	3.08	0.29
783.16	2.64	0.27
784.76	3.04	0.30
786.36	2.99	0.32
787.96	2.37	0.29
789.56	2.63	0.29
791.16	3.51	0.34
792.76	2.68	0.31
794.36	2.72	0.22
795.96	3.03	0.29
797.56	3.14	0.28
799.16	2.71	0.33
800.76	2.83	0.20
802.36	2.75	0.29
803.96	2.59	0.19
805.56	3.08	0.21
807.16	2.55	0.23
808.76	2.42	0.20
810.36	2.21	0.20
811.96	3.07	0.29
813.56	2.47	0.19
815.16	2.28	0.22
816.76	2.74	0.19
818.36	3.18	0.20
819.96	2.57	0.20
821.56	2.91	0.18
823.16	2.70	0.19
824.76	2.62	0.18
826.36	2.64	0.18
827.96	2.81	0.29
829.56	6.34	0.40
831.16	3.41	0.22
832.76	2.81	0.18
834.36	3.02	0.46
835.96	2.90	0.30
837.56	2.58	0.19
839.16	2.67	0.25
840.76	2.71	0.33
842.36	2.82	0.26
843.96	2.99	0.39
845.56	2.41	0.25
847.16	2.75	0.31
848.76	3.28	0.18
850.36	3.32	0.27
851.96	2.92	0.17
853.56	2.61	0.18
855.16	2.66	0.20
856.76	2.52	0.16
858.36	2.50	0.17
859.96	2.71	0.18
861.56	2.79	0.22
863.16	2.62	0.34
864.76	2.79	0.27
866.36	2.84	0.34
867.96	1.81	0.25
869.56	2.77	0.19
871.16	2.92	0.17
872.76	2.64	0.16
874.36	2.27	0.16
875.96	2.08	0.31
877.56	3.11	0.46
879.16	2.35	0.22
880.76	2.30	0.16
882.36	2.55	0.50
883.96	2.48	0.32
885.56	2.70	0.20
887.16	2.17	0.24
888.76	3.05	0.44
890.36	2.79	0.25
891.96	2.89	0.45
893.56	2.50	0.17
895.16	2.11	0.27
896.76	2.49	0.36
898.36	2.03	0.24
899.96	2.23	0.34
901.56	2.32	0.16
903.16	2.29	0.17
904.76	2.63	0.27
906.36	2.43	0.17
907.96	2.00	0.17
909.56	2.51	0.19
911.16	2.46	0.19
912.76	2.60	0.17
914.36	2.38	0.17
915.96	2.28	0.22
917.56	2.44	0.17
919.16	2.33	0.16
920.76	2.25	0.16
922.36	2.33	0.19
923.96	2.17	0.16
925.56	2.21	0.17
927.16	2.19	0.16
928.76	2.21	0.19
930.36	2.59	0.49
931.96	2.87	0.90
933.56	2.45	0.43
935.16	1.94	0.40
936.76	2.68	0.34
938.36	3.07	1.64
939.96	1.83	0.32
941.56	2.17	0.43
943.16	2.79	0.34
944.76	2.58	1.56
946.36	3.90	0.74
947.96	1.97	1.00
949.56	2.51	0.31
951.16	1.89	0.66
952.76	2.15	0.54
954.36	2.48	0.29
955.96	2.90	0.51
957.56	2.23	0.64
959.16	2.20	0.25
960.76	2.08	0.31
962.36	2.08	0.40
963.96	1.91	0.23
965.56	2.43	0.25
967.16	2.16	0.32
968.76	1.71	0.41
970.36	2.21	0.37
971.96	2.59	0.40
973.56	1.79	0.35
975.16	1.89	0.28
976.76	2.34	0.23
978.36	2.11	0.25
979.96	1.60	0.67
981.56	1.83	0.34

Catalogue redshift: 0.26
